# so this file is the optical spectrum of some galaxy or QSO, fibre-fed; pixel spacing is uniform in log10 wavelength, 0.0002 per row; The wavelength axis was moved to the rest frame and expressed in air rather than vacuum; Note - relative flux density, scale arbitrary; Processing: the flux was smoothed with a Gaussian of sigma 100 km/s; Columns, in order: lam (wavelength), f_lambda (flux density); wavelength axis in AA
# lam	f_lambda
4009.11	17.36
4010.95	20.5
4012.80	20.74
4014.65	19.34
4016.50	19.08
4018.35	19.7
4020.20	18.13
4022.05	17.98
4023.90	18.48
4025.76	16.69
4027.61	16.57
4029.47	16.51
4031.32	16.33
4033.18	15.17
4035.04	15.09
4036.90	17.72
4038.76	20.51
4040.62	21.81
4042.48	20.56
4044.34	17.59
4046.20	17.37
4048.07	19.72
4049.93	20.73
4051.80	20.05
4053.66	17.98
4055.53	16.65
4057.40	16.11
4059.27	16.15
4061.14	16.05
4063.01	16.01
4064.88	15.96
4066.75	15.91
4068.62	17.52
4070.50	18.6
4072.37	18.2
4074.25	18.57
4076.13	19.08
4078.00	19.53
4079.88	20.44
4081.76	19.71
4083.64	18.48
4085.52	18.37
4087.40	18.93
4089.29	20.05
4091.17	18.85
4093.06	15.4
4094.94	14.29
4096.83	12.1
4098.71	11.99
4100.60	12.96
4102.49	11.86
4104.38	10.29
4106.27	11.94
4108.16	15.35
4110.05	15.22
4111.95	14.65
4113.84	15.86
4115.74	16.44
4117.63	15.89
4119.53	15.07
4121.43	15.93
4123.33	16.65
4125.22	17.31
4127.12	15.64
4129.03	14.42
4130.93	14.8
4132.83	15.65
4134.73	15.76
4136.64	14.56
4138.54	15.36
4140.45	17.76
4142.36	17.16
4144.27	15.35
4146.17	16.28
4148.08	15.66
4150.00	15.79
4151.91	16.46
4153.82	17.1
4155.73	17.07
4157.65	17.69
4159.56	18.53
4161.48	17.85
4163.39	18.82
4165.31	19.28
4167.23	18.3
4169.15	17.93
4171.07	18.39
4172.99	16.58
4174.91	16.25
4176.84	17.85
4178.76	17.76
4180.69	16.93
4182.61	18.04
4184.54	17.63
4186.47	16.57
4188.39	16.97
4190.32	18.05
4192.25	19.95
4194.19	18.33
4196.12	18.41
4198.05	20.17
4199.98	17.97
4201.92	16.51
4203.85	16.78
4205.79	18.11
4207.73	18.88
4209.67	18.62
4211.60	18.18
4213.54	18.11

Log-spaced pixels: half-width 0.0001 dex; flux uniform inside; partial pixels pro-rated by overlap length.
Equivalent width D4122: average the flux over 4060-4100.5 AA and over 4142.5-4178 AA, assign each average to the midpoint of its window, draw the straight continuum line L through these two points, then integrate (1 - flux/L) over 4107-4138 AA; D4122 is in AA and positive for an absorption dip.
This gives 3.1 AA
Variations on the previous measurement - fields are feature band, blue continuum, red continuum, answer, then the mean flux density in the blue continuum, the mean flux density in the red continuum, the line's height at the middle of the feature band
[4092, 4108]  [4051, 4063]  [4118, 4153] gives 3.5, 17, 15.9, 16.4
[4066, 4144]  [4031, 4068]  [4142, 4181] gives 6.0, 17.7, 17.3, 17.5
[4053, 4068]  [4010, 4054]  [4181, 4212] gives 1.7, 18.5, 18.1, 18.4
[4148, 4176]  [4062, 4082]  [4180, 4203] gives 0.8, 18.1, 18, 18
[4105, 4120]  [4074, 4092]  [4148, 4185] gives 3.0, 19.2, 17.5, 18.6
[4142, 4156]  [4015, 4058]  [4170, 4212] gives 1.3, 18.1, 17.9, 17.9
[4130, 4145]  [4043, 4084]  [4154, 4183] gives 1.7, 18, 17.8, 17.9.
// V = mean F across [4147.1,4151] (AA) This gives 15.7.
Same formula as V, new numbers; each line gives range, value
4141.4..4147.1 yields 16.3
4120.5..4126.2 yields 16.7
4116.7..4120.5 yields 15.5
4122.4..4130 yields 16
